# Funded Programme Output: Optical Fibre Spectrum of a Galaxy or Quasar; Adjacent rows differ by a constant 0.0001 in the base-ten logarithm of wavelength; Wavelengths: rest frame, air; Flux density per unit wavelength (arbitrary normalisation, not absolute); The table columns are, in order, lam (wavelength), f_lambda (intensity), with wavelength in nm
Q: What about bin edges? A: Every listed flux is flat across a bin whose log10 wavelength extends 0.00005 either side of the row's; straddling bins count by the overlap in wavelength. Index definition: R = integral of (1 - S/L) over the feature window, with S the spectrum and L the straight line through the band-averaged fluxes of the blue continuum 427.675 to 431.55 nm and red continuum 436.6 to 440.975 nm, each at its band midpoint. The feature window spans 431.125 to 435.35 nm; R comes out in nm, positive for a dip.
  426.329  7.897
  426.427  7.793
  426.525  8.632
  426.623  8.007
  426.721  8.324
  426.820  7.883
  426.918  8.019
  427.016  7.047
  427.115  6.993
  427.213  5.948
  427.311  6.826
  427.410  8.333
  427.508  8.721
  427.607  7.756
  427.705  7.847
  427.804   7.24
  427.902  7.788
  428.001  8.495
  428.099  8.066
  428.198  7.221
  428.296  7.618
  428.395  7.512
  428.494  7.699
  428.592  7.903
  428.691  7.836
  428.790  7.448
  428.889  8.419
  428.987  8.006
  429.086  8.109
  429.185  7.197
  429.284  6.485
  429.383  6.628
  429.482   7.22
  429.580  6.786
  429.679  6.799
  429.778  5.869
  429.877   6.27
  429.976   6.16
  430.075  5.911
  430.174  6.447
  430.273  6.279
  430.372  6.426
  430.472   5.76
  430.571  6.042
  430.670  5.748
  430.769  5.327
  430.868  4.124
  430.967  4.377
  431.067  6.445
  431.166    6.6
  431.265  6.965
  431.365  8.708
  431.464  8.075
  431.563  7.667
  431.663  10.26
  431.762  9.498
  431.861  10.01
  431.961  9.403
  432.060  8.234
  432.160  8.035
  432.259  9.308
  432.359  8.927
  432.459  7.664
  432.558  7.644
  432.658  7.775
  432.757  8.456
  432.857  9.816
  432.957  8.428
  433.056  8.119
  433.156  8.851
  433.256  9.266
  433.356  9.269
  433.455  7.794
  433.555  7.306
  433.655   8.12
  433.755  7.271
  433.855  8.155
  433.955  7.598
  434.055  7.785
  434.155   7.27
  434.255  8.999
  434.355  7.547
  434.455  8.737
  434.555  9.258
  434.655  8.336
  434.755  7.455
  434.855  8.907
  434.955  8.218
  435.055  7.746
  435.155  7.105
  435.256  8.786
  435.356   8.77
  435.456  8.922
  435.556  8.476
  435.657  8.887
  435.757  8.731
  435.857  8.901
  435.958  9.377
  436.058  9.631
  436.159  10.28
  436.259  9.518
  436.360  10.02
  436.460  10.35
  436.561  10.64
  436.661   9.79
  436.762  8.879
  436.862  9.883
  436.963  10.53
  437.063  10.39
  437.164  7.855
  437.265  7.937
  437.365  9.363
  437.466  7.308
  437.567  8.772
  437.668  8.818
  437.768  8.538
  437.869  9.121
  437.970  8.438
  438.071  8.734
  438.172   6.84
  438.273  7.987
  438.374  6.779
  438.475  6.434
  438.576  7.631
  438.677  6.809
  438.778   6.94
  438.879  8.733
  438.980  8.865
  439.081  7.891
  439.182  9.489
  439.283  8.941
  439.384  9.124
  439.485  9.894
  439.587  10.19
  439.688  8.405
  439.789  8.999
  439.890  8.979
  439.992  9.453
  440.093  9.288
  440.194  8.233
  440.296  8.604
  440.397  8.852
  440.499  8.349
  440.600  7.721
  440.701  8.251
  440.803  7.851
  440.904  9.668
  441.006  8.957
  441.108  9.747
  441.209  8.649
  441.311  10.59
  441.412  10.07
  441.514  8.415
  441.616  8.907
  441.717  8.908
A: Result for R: -0.42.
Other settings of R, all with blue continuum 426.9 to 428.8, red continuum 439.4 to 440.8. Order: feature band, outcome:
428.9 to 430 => 0.12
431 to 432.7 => -0.05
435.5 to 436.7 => -0.16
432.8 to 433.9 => -0.03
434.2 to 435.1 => -0.01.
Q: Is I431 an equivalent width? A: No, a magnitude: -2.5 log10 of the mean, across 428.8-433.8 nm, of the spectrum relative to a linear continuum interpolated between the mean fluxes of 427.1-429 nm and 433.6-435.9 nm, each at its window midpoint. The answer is 0.068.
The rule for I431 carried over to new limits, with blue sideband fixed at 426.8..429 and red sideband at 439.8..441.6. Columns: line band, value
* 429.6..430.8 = 0.28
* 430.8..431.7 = 0.15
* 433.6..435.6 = 0.02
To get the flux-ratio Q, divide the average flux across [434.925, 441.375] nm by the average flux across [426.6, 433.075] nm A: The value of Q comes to 1.18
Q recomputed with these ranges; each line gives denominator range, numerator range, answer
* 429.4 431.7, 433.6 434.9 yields 1.24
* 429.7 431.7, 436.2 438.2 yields 1.41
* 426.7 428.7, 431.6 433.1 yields 1.14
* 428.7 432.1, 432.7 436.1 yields 1.19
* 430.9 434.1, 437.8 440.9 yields 1.03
